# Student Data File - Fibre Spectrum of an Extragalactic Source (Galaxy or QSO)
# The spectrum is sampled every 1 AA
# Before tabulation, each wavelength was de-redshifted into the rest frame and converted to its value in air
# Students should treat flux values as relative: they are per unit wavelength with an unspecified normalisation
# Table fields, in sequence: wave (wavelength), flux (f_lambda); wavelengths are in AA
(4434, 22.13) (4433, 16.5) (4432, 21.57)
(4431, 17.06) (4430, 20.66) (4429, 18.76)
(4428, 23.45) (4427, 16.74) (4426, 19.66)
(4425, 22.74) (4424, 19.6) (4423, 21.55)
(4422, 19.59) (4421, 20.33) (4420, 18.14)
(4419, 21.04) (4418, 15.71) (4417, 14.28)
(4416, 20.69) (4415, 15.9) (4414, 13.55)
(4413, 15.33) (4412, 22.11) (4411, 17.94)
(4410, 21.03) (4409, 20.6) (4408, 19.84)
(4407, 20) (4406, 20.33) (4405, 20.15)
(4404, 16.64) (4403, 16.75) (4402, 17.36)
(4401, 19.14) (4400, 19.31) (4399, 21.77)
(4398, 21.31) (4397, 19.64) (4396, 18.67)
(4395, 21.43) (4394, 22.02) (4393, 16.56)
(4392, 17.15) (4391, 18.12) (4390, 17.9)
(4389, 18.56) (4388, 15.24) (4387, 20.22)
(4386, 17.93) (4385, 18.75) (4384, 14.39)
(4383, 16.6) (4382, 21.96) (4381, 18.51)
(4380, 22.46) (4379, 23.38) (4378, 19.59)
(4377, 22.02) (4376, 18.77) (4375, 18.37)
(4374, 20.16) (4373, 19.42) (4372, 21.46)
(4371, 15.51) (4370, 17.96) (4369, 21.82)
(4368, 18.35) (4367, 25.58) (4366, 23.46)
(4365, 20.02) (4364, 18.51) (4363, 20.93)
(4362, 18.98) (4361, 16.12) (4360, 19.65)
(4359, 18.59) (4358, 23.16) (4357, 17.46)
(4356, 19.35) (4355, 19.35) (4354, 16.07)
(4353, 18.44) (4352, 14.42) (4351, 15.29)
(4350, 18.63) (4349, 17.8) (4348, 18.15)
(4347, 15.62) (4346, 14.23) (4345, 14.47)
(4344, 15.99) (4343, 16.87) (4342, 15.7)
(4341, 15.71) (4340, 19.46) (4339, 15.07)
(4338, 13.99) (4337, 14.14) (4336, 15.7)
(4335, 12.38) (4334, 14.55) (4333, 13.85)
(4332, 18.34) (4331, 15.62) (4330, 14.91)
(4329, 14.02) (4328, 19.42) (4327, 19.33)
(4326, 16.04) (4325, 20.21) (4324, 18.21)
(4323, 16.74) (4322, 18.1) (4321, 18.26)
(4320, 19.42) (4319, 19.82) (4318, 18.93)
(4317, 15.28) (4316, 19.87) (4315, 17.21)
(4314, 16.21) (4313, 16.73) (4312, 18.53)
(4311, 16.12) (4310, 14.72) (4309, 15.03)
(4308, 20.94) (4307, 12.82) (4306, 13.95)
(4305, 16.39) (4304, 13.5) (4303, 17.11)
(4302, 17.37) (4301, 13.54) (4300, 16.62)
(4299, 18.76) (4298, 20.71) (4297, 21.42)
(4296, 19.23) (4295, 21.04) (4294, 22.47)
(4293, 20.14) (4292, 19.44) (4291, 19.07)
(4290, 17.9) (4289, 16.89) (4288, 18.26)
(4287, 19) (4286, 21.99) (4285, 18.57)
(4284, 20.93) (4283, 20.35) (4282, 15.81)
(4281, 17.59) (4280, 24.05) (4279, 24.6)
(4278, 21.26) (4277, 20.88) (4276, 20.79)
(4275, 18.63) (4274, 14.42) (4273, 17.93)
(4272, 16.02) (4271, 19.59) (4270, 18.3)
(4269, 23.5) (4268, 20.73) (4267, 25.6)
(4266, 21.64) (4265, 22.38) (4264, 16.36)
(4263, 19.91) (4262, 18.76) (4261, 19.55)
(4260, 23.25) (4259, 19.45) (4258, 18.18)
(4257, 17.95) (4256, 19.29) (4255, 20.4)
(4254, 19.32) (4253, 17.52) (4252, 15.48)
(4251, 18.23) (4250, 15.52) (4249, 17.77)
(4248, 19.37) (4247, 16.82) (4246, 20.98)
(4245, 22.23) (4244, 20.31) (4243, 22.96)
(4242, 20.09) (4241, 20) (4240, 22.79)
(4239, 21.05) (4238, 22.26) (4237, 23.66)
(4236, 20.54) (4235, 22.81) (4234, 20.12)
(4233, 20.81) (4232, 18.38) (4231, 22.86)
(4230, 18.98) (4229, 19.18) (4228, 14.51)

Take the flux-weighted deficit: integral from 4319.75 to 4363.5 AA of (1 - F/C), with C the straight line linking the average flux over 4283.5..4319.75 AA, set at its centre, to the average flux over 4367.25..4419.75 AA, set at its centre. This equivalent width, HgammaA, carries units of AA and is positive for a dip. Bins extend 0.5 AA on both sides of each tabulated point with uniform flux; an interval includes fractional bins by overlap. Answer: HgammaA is 3.31 AA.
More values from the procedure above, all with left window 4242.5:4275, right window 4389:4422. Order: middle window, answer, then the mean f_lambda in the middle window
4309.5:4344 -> 4.3 AA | 16.7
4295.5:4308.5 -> 1.4 AA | 17.1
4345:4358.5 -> 1.1 AA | 17.4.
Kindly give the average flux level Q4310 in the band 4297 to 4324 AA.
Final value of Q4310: 17.1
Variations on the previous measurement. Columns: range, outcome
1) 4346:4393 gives 18.8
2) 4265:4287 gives 20.2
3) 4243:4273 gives 19.5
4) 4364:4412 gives 19.5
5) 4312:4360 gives 17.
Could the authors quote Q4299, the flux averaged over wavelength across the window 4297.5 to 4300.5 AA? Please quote 18.7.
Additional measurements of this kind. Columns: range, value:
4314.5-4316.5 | 18.5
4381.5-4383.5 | 19.3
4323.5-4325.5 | 19.2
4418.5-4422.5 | 19.8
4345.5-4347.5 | 14.9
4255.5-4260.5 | 19.6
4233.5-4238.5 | 21.9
